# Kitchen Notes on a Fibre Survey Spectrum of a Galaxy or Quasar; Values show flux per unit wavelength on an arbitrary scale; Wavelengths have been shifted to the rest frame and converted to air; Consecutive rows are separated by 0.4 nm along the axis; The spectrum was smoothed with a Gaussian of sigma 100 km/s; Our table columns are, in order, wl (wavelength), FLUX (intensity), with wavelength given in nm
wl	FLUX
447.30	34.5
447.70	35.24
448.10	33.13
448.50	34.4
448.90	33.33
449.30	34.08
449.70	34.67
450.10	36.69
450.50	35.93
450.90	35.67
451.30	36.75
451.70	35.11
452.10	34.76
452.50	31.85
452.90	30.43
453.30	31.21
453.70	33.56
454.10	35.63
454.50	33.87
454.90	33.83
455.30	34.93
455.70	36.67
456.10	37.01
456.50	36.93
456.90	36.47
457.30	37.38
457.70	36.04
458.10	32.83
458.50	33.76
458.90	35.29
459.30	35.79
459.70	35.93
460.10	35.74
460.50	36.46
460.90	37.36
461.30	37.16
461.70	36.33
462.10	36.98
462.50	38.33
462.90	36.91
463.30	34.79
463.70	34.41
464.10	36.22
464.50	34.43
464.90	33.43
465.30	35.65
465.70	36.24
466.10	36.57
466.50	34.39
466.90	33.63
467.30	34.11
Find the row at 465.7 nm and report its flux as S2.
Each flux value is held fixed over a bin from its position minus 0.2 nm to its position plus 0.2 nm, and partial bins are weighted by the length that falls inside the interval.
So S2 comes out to 36.24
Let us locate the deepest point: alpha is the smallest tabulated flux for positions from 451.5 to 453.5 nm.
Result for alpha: 30.43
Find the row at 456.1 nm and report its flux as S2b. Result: 37.01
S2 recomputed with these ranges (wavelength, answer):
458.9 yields 35.29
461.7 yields 36.33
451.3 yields 36.75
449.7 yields 34.67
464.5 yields 34.43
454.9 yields 33.83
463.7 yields 34.41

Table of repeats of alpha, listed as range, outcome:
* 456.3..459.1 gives 32.83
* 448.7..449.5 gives 33.33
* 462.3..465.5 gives 33.43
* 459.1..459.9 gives 35.79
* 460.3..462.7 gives 36.33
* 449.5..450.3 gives 34.67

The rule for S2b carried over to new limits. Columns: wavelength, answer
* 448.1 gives 33.13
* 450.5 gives 35.93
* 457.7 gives 36.04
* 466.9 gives 33.63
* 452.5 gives 31.85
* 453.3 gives 31.21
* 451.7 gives 35.11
